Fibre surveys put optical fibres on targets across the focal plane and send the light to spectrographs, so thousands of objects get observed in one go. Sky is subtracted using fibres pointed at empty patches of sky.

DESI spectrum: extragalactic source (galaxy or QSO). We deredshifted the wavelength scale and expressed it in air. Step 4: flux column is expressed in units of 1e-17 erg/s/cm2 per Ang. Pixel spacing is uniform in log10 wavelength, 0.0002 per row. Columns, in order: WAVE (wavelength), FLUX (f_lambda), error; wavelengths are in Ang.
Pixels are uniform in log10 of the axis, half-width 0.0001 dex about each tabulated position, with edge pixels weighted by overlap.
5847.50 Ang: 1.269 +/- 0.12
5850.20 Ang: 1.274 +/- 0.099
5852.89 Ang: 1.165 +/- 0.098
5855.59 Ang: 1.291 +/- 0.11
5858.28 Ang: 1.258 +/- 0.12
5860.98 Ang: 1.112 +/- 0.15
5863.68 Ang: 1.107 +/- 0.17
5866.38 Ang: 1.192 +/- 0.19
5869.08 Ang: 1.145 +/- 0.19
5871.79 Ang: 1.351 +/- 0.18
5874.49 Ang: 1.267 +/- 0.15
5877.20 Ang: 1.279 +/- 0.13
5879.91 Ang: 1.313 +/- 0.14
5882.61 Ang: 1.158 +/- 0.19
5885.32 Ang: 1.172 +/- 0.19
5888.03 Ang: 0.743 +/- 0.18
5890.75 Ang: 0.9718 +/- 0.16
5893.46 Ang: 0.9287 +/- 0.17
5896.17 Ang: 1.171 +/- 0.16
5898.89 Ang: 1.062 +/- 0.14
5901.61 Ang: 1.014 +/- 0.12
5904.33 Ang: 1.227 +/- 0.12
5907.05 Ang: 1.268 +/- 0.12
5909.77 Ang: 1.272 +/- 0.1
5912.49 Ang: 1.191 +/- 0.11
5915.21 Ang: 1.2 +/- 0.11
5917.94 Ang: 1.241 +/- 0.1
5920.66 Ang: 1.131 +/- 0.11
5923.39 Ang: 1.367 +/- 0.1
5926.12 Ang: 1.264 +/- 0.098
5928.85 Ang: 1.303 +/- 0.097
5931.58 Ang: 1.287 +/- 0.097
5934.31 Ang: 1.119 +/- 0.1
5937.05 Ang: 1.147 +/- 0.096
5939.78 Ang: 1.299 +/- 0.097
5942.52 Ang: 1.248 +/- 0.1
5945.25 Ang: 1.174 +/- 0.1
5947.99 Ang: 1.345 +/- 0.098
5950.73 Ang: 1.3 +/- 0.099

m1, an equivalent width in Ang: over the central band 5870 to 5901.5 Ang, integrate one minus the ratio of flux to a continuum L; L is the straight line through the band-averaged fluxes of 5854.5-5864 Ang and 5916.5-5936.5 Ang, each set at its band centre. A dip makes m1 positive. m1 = 2.3 Ang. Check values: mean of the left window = 1.2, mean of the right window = 1.24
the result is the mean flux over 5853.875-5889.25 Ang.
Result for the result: 1.19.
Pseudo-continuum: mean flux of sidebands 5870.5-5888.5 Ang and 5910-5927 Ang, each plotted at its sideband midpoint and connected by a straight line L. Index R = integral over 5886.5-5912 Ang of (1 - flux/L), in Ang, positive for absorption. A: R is 3.0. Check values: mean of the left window 1.2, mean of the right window 1.23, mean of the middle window 1.08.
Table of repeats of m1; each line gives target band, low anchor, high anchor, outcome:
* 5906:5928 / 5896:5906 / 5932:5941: -1.73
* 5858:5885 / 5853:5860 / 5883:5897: -1.96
